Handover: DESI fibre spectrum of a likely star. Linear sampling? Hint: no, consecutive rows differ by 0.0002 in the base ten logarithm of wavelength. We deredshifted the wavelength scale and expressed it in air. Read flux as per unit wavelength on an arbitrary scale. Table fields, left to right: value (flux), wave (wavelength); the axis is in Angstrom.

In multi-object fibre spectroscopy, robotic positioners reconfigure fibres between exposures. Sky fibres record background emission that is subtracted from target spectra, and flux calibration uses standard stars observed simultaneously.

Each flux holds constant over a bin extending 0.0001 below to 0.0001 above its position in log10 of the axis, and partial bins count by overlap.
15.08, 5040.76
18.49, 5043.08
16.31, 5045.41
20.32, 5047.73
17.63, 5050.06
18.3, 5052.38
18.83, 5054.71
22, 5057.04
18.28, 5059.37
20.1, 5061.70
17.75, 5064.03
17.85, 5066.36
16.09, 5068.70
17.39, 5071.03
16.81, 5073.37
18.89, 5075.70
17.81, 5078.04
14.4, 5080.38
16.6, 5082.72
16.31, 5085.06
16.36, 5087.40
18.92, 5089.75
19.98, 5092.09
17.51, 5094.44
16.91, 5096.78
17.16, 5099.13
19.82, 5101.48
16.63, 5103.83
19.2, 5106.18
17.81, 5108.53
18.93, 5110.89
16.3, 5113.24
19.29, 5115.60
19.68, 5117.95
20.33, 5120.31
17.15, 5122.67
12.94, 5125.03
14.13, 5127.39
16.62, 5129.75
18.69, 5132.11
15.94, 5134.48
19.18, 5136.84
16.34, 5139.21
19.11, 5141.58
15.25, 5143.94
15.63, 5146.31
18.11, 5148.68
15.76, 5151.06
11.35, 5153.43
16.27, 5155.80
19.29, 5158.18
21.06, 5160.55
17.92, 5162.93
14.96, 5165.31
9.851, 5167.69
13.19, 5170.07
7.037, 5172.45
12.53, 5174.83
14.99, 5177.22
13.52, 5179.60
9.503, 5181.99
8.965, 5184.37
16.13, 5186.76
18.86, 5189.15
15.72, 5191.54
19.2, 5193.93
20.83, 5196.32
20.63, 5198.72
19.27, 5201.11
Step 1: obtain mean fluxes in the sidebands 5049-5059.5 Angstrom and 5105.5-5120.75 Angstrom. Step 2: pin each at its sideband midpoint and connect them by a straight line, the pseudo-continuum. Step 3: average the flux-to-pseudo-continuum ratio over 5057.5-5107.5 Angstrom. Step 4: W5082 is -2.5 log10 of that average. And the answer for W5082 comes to 0.07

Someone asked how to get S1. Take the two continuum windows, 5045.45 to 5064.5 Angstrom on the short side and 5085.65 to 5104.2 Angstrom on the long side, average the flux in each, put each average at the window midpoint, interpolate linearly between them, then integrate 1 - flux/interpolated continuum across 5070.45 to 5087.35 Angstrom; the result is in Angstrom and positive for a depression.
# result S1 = 1.4 Angstrom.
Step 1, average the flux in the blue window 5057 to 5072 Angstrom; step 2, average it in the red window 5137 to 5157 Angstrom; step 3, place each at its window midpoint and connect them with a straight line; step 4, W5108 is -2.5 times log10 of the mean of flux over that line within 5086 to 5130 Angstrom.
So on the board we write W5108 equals -0.03 mag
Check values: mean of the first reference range 18.2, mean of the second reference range 16.1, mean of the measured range 17.7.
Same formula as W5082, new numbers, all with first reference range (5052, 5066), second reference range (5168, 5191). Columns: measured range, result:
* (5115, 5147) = -0.12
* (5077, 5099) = 0.03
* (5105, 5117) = -0.12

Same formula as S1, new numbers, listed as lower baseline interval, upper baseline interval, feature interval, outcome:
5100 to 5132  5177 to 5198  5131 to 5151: -0.4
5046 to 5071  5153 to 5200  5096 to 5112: -0.8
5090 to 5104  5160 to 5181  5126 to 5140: -0.7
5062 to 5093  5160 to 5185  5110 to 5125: -2.6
